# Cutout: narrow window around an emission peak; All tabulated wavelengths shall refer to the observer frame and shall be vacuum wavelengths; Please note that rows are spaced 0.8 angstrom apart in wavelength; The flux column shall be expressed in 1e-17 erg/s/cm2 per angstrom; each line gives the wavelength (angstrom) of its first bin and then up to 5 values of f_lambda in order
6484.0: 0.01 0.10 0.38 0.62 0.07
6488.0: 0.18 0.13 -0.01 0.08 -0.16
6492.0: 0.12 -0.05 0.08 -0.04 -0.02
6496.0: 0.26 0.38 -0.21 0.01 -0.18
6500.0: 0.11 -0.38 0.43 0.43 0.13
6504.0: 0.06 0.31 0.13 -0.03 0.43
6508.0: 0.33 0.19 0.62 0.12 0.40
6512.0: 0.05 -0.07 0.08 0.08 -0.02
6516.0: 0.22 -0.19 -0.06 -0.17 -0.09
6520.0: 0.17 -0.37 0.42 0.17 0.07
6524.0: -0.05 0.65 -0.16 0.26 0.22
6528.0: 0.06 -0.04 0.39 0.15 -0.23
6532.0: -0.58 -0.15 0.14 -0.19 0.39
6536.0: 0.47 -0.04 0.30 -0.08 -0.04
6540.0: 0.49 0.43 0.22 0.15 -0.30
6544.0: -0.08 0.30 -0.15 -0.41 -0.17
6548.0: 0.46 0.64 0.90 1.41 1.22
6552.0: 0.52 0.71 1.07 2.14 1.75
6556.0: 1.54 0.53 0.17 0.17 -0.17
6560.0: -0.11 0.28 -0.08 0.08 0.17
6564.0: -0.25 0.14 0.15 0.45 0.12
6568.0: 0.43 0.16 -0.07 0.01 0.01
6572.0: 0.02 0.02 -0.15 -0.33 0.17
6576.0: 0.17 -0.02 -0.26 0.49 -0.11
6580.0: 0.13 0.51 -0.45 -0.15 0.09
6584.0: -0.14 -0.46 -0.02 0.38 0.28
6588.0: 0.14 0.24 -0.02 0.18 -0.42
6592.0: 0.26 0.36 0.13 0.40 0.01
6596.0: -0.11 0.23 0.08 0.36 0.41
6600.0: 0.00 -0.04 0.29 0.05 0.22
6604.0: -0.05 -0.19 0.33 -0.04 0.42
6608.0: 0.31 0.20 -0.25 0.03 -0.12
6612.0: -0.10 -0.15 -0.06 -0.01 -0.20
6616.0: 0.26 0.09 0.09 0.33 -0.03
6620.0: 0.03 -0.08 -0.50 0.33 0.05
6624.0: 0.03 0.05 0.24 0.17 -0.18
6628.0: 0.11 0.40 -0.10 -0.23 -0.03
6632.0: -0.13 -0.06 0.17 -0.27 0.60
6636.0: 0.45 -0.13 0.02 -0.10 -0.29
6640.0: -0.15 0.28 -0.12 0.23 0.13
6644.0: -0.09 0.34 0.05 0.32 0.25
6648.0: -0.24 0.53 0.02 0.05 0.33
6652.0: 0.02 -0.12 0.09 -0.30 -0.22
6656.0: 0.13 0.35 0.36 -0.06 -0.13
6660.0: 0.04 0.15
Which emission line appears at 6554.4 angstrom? [O II] 3727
